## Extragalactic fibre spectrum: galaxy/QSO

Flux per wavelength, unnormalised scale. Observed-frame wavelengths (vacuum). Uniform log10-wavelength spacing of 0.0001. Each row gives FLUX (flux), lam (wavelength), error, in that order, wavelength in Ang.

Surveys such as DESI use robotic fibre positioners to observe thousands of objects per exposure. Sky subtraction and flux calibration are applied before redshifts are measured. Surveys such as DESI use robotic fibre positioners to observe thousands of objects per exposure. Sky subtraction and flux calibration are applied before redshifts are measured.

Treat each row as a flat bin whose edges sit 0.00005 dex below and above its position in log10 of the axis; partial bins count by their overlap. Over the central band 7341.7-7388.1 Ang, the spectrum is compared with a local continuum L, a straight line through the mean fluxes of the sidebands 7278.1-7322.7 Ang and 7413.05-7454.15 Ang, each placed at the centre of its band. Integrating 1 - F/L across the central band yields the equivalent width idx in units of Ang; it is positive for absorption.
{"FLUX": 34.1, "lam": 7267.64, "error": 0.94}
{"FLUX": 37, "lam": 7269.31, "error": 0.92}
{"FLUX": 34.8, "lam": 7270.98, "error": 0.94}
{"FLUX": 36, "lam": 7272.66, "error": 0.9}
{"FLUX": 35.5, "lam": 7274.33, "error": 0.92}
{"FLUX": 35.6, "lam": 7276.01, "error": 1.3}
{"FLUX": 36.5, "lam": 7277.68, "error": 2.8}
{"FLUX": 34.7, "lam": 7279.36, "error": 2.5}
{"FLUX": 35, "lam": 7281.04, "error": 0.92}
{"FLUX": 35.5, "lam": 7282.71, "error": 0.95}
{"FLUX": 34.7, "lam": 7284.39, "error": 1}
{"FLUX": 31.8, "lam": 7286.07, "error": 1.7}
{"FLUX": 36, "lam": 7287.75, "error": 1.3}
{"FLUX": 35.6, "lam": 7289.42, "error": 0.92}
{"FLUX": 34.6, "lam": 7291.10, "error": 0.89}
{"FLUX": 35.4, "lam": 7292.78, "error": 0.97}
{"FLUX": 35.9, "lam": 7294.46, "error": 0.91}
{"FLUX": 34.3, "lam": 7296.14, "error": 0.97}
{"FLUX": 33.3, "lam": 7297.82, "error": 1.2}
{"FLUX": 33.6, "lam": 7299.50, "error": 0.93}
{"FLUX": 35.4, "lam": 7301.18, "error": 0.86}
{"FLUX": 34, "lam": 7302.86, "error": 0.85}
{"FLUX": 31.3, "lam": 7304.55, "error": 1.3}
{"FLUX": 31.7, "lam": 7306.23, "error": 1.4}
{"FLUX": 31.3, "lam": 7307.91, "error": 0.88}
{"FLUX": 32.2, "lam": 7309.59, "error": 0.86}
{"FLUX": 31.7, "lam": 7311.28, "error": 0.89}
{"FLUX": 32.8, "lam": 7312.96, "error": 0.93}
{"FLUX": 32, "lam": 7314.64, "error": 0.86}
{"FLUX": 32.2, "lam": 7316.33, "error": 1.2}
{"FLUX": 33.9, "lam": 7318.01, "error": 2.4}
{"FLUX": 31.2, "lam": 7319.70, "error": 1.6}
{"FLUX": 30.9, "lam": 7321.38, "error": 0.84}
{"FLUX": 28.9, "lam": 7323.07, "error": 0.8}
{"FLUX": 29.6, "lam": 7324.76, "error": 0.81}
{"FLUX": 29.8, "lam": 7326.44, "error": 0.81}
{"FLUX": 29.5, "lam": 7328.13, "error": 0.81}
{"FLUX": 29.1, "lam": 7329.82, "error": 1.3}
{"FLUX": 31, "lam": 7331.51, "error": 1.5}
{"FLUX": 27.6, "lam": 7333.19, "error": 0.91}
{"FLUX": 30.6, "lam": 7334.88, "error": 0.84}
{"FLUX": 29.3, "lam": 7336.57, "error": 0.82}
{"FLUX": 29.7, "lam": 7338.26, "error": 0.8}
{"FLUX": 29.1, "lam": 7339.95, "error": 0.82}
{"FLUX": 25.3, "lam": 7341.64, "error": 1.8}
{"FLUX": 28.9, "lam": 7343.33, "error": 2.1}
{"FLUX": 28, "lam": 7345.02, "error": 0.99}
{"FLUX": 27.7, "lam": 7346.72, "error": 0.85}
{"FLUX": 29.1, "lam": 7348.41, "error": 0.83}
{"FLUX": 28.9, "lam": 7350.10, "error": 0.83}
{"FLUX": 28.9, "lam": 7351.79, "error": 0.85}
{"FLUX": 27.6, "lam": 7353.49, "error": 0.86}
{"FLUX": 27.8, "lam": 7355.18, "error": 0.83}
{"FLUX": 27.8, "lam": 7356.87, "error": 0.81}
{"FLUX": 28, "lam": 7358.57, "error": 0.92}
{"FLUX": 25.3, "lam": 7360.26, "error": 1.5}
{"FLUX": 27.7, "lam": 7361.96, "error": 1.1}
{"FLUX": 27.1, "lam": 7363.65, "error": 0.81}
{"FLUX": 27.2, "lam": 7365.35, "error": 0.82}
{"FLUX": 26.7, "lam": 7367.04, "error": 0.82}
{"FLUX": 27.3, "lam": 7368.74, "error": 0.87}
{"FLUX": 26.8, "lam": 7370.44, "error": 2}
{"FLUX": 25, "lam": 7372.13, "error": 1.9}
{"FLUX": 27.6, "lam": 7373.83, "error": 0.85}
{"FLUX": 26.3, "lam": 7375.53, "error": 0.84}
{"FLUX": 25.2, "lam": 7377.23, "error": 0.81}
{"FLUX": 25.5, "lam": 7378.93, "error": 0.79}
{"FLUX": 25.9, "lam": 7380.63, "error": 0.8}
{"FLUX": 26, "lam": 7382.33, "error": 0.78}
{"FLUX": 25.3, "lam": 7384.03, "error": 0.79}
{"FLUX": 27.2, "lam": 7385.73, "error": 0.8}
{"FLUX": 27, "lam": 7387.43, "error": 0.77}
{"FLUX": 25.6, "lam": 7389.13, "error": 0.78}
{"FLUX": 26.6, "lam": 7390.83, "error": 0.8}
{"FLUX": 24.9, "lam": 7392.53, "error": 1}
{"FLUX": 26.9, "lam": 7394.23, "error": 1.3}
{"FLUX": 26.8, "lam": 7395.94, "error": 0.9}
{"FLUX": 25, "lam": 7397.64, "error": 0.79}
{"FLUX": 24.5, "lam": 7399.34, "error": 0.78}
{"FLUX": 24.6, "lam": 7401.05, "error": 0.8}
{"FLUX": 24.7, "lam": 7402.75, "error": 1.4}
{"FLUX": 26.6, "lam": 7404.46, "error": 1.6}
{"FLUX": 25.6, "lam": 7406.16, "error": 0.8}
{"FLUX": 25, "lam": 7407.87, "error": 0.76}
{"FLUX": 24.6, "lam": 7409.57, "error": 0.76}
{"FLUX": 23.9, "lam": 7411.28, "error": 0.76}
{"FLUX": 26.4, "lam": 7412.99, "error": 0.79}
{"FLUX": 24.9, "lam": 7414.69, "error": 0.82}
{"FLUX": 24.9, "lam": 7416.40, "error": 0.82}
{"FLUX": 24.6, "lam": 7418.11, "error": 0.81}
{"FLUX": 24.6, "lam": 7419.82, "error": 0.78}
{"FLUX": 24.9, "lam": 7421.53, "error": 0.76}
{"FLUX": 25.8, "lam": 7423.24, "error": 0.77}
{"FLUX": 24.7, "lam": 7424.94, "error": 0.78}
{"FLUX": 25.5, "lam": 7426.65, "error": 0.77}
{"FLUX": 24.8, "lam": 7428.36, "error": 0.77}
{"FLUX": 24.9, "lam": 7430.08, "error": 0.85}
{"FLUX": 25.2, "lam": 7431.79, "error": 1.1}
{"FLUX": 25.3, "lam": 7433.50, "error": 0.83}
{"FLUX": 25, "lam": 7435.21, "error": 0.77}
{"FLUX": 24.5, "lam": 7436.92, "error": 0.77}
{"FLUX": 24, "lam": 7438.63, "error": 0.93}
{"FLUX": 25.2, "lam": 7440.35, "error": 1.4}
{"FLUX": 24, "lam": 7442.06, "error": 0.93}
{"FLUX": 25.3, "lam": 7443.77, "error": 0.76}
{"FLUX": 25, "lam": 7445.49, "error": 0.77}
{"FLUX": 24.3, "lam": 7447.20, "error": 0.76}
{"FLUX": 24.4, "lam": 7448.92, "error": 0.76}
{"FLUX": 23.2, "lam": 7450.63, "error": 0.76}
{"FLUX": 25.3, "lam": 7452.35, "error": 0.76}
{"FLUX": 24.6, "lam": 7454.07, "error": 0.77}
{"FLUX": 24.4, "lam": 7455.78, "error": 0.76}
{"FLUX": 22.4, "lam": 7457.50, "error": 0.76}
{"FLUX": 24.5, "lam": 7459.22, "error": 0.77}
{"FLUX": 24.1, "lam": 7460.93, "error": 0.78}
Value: 3.5 Ang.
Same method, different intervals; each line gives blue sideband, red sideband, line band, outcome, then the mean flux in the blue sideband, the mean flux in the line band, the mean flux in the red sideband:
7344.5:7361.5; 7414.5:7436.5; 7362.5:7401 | 0.81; 27.9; 26.2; 25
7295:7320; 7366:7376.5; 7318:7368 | 1.18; 32.8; 28.6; 26.6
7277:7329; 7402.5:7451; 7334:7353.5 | 1.12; 33.1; 28.6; 24.9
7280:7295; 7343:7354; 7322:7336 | 0.44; 34.9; 29.5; 28.4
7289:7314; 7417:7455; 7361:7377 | 1.28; 33.5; 26.8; 24.8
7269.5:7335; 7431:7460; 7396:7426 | 1.67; 33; 25.1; 24.5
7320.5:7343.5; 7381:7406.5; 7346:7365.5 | 0.11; 29.3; 27.8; 25.8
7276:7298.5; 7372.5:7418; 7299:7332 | 0.93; 34.9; 31.6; 25.6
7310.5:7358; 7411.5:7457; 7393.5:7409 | 0.52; 29.6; 25.5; 24.8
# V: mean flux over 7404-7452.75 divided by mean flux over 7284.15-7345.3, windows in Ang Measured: 0.8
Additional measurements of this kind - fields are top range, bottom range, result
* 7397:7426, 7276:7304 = 0.72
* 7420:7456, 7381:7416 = 0.97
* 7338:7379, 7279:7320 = 0.81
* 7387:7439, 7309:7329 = 0.81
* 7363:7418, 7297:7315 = 0.79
